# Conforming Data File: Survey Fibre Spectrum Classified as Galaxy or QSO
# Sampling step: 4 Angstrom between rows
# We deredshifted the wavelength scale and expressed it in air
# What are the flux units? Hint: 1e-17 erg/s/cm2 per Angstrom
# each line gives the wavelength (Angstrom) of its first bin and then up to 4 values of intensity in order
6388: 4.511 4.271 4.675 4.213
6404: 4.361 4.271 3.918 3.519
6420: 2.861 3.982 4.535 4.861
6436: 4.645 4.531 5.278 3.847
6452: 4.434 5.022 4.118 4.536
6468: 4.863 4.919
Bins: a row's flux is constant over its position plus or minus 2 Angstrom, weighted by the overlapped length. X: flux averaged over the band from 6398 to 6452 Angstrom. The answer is 4.23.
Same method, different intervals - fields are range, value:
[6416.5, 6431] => 3.84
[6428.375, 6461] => 4.6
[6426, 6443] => 4.68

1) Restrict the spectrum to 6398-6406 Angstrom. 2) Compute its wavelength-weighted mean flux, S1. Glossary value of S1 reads 4.29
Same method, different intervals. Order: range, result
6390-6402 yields 4.39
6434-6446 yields 4.82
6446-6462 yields 4.36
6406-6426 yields 3.71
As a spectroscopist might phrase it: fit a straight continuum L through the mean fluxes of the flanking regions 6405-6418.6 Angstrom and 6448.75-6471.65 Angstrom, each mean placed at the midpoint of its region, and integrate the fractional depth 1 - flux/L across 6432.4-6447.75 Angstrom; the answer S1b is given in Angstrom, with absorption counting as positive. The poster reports -1.5 Angstrom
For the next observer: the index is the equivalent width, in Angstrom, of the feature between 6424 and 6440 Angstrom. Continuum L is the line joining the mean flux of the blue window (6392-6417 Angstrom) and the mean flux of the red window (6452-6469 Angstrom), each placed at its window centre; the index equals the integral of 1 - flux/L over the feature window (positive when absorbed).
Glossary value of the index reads -0.7 Angstrom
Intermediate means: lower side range 4.19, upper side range 4.6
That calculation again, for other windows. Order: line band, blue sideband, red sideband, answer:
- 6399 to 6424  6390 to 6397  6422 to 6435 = 3.40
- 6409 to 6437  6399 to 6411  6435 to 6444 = 2.99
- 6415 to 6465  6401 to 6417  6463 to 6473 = 1.27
